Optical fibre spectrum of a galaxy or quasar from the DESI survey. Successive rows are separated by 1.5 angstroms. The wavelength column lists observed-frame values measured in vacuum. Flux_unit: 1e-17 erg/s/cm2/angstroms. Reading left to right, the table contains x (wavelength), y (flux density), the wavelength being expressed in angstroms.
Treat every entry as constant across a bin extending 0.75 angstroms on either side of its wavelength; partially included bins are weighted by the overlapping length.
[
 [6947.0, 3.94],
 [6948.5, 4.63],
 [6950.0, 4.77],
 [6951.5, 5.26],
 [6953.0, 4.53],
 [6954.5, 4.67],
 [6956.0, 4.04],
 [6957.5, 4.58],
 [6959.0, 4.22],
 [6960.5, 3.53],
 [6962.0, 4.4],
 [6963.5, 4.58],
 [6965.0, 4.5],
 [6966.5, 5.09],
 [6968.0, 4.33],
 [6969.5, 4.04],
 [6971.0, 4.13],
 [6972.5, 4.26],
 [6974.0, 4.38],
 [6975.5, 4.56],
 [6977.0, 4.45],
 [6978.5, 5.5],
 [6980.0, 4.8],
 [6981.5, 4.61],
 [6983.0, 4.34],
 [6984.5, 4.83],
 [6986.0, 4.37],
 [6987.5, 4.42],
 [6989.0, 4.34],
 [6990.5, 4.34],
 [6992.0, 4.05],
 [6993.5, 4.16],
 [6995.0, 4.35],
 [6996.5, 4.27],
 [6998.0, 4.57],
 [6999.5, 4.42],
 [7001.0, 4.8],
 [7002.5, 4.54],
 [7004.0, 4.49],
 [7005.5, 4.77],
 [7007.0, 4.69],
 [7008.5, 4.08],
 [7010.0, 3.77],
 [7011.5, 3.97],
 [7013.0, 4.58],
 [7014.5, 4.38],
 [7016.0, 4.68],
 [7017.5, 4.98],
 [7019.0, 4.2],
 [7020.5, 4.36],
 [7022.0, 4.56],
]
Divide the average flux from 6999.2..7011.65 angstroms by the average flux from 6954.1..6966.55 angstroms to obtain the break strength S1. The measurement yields 1.0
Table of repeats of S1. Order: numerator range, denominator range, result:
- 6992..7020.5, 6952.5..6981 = 0.99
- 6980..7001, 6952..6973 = 1.01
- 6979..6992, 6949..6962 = 1.01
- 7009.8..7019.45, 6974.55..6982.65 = 0.93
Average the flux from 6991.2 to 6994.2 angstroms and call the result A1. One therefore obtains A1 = 4.11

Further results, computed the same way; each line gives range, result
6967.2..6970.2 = 4.2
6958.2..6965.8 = 4.25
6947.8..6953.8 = 4.8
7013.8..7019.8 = 4.56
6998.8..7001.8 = 4.61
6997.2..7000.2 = 4.49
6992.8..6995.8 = 4.26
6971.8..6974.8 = 4.33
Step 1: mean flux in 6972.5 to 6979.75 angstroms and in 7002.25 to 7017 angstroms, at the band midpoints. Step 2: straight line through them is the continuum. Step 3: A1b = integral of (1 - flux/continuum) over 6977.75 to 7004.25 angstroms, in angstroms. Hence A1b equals 0.3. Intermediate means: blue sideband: 4.68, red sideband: 4.4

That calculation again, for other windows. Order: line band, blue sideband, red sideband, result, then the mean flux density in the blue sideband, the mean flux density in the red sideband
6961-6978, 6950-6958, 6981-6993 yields 0.3 angstroms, 4.63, 4.4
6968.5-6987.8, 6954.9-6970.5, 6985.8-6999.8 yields -0.8 angstroms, 4.34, 4.32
